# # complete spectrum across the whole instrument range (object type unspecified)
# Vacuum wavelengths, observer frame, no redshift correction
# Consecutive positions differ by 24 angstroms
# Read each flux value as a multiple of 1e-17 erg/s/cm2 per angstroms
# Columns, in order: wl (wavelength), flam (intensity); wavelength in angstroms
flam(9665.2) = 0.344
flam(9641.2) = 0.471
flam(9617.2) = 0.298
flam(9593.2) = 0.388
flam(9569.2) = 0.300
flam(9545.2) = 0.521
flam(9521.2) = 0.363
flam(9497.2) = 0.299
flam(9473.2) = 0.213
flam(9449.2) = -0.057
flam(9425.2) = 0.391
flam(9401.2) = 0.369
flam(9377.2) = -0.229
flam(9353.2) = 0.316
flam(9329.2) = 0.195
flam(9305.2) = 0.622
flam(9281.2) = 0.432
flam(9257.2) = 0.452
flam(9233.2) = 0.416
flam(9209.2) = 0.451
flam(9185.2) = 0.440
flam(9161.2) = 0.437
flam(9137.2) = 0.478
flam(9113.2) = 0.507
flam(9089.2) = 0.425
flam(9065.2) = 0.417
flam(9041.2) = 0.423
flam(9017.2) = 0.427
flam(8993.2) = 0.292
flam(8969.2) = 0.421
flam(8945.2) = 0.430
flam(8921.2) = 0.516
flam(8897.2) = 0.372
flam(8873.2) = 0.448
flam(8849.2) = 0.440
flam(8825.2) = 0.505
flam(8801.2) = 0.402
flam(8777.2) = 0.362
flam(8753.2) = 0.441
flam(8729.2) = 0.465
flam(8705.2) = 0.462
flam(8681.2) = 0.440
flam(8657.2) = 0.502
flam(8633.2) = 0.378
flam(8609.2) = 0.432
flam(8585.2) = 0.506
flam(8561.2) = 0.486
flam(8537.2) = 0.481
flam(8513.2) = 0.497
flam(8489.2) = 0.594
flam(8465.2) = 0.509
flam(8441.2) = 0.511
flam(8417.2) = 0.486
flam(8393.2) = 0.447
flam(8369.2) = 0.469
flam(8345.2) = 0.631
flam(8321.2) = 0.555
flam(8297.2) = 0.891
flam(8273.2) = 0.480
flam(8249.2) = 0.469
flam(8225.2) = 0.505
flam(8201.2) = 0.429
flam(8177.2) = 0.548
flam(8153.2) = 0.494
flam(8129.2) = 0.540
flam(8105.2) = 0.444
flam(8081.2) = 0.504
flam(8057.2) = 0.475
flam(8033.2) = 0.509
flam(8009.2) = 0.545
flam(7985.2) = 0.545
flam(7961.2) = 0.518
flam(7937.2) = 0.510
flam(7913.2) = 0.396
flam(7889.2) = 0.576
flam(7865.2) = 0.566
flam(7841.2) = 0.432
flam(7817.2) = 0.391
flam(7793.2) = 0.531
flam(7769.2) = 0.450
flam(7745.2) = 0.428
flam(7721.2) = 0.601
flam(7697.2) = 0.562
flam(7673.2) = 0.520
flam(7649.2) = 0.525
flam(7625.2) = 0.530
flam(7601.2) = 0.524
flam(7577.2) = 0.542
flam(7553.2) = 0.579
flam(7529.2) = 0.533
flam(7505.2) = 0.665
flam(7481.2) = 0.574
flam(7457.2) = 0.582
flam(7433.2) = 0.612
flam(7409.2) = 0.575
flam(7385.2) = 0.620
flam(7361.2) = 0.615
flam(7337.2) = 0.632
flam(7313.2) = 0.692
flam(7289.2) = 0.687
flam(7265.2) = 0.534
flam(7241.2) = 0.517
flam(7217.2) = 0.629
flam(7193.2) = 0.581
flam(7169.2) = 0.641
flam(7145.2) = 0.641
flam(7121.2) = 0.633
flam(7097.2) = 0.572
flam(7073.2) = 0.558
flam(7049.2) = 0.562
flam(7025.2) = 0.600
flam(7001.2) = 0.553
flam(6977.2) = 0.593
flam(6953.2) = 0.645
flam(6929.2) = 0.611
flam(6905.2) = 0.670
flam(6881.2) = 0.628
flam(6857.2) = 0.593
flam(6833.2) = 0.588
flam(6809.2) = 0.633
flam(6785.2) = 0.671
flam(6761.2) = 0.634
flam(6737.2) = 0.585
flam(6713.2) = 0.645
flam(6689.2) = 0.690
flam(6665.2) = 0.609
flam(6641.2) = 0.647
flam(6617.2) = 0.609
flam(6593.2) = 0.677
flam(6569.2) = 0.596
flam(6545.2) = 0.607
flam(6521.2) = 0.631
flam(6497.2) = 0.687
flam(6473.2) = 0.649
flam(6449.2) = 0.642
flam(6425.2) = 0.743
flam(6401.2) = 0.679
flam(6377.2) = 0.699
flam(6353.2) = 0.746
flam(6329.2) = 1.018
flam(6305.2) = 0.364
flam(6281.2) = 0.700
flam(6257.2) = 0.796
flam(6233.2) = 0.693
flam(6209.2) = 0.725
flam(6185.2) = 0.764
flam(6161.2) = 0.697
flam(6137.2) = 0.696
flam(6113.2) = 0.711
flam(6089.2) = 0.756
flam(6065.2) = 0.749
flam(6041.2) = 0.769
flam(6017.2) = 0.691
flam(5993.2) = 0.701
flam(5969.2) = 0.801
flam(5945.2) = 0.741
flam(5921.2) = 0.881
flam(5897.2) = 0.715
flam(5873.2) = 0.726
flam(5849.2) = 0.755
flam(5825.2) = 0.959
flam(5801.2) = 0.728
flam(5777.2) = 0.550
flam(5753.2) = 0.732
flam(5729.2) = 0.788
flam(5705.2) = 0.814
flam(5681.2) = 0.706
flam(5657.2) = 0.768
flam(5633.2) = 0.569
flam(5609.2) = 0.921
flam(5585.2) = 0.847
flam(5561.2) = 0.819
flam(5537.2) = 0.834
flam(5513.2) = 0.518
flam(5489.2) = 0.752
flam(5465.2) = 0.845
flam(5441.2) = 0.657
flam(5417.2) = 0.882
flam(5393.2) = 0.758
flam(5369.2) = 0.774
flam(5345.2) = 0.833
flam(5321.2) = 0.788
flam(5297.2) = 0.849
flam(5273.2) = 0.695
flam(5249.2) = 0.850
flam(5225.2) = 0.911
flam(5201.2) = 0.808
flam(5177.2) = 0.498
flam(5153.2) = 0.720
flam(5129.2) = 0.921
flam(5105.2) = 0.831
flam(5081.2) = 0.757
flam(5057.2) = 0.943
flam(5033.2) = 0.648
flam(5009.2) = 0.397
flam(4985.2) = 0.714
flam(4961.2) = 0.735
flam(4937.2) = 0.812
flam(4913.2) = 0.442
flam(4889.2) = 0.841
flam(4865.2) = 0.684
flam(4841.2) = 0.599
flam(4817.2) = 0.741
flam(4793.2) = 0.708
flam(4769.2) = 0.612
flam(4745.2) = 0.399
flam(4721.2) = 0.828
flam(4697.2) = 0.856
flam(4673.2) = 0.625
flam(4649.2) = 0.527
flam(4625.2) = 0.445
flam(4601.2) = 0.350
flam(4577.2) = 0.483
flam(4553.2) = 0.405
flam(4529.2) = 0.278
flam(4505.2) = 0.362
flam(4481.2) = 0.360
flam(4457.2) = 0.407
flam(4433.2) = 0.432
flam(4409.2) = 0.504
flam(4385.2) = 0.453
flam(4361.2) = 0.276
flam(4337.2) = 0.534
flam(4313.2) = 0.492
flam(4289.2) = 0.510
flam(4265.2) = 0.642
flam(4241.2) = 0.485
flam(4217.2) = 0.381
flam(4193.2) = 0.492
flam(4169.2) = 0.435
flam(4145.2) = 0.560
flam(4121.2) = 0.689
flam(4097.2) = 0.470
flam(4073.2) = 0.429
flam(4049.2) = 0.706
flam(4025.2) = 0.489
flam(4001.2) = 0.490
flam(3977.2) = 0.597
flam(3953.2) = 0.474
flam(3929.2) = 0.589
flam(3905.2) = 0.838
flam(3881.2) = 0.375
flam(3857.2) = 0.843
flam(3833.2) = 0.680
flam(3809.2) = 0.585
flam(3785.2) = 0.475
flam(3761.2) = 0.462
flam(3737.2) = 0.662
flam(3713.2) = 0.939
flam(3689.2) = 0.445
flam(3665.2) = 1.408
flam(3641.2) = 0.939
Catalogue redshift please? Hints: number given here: 0.263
